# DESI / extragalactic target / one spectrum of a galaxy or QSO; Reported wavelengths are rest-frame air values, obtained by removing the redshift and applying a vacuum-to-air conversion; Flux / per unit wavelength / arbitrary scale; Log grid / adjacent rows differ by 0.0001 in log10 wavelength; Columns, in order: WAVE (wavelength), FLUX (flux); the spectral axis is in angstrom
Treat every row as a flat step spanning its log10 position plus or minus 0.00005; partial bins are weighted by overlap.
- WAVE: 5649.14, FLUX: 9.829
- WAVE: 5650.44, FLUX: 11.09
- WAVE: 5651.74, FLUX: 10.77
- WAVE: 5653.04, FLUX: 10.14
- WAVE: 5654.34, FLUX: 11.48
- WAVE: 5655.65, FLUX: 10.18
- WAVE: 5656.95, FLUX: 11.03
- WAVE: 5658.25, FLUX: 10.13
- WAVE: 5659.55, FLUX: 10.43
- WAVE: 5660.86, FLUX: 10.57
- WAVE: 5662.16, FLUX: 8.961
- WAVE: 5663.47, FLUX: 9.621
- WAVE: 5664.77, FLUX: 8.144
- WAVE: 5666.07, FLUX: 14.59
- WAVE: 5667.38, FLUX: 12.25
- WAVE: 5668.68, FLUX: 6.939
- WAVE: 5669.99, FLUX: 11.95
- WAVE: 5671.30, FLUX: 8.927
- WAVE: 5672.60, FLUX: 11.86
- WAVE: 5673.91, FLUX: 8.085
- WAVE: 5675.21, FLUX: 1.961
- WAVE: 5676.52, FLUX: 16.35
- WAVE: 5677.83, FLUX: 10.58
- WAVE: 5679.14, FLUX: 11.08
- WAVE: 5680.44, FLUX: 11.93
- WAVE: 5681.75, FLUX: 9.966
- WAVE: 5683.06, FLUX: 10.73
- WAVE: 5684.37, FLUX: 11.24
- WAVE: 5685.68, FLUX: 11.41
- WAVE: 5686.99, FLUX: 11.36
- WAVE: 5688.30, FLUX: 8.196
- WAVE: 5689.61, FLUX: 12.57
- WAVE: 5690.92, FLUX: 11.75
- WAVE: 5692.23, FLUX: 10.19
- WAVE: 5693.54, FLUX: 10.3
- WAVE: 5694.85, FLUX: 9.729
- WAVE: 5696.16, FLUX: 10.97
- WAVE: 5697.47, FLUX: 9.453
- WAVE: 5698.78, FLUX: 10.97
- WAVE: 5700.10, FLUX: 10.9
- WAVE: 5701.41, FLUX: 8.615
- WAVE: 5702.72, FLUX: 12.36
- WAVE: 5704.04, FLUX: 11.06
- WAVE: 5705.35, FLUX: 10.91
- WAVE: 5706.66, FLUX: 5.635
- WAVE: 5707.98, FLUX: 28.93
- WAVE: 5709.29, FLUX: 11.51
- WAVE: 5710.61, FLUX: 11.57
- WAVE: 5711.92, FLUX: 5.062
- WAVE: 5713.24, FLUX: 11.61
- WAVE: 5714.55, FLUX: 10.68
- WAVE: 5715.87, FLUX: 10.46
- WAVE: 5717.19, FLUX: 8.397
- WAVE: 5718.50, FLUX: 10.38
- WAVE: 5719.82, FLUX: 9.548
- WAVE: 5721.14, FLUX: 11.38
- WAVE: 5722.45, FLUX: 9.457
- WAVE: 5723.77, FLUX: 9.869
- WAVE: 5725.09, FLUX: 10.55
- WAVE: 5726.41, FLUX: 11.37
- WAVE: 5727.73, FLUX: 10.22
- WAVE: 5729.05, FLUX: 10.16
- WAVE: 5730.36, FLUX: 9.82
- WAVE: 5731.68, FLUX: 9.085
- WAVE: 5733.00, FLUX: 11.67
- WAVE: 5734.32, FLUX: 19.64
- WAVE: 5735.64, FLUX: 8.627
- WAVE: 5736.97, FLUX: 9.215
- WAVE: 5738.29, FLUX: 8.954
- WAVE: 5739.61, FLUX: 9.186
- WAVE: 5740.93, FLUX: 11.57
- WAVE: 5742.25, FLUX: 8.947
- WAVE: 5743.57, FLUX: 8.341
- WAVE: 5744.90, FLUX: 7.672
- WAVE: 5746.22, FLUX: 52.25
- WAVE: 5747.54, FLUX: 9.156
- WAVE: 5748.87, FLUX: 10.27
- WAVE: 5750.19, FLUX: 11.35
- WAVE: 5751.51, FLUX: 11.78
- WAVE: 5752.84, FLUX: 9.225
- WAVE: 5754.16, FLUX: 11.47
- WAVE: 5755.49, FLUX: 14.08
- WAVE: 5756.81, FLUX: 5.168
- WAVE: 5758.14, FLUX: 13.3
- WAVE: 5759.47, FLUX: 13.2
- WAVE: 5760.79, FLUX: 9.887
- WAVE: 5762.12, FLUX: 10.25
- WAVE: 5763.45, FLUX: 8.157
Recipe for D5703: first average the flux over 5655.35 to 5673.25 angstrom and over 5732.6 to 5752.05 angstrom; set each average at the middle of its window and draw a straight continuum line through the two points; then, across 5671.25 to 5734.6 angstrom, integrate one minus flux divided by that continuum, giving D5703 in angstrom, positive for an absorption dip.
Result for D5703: 5.4 angstrom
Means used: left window 10.4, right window 13.3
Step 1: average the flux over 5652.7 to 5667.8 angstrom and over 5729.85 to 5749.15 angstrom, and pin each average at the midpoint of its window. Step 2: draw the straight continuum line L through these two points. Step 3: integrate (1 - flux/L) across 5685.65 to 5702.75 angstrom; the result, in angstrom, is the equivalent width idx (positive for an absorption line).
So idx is 1.6 angstrom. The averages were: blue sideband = 10.6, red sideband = 13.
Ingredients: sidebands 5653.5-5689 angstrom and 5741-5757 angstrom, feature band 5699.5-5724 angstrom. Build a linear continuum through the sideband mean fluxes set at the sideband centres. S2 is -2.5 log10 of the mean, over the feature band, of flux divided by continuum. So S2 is 0.09 mag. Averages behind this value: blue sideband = 10.4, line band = 11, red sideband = 13.5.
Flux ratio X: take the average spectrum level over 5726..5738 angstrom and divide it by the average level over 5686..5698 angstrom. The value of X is 1.05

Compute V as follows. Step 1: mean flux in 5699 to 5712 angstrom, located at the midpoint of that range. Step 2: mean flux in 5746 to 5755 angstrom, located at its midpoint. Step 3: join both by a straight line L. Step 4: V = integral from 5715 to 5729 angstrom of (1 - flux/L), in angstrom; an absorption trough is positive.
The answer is 3.0 angstrom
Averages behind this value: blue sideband 11.9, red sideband 14.7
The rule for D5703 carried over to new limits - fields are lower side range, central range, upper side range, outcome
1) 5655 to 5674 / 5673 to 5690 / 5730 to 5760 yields 0.54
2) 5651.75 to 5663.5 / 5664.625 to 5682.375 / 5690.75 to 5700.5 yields 0.00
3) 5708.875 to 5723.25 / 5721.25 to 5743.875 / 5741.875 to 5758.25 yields 2.21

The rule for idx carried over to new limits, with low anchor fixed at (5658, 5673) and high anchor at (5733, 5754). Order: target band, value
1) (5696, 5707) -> 1.3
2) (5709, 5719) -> 1.7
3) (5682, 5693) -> 0.2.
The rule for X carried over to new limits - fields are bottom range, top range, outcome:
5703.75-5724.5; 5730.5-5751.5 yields 1.17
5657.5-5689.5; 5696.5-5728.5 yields 1.05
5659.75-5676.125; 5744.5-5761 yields 1.45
